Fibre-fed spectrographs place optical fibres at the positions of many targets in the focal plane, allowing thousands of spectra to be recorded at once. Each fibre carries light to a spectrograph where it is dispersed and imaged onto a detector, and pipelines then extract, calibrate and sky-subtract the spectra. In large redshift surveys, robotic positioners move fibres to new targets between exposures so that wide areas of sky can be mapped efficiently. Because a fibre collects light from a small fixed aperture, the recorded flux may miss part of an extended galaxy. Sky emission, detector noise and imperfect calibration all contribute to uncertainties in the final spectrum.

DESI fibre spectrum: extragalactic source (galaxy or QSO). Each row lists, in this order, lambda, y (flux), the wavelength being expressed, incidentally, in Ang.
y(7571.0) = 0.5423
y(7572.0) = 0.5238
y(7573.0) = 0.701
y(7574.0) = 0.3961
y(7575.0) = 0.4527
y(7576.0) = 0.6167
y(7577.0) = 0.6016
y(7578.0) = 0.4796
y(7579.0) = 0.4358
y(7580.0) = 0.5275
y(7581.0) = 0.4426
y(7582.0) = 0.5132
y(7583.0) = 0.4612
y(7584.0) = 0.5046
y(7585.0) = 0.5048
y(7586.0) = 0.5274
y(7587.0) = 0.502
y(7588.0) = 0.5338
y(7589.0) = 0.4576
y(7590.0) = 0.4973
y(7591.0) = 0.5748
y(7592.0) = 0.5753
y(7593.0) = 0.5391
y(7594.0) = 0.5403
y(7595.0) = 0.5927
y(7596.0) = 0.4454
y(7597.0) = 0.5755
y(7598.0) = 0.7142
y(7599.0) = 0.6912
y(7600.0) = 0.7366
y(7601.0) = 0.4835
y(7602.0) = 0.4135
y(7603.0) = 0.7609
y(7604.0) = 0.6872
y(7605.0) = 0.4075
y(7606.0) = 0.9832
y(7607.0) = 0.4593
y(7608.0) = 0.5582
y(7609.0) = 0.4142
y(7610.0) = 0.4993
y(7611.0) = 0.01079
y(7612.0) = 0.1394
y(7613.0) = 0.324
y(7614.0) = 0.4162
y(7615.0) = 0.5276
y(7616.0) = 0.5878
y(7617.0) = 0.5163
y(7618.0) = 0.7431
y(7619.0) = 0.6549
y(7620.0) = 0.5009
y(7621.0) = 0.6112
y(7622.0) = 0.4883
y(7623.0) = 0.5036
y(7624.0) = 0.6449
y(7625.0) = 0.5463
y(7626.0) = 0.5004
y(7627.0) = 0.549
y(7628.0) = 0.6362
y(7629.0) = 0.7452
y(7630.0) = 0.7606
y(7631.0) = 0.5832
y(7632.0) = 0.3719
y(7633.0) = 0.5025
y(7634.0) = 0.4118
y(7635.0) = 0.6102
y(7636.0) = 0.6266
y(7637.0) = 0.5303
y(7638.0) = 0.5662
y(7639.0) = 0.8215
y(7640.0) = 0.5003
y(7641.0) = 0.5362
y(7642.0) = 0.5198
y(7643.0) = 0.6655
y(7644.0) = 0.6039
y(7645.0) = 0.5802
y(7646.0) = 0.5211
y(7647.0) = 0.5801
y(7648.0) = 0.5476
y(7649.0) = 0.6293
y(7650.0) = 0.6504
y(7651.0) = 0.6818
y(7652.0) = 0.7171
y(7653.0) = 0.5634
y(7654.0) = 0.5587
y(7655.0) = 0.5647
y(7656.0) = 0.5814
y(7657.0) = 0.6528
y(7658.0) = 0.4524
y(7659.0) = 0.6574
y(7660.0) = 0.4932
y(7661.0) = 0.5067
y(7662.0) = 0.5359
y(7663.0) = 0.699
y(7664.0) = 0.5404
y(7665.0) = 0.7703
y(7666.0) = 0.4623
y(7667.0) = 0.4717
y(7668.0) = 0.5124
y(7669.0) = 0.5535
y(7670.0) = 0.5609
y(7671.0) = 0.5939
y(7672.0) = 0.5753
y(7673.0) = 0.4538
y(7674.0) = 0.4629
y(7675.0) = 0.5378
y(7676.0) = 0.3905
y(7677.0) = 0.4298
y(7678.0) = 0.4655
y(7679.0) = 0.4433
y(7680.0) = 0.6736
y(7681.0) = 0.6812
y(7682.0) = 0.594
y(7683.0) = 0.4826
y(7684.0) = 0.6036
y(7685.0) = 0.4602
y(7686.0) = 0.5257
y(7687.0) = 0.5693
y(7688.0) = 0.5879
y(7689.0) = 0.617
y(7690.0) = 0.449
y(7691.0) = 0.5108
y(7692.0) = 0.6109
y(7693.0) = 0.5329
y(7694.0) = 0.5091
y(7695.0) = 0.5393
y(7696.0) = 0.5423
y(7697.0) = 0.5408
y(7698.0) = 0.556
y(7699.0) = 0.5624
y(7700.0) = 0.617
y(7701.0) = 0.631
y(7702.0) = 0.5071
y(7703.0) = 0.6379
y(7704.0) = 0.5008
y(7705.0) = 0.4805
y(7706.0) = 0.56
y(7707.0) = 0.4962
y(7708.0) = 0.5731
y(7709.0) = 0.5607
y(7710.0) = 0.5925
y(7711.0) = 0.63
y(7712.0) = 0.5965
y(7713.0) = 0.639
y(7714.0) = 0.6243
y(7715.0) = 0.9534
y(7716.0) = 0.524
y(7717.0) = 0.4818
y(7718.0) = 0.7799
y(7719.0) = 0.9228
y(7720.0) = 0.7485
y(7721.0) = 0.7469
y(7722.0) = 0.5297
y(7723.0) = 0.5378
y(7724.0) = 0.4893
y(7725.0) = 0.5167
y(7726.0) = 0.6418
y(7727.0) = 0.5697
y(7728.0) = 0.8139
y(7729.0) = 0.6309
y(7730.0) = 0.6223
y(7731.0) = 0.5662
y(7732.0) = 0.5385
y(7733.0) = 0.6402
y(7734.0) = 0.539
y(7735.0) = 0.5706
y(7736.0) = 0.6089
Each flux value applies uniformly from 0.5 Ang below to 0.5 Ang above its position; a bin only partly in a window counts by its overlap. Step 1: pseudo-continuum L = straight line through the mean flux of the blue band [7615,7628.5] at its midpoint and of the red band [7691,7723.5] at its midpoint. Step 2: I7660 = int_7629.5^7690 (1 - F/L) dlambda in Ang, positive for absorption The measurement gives 2.4 Ang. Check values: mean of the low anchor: 0.574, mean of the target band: 0.562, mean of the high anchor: 0.601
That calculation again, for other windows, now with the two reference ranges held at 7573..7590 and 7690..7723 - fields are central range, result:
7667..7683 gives 1.36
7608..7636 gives 1.09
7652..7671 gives -0.14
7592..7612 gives -0.97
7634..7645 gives -0.83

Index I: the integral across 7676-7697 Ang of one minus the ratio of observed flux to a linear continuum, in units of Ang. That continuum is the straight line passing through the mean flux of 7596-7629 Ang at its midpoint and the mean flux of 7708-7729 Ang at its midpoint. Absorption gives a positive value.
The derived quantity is 2.6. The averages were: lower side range 0.542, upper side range 0.643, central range 0.538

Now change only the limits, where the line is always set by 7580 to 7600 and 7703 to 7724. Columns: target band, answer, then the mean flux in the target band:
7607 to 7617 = 2.9 Ang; 0.397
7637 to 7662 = -0.3 Ang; 0.587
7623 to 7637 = -0.1 Ang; 0.572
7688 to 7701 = 1.2 Ang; 0.554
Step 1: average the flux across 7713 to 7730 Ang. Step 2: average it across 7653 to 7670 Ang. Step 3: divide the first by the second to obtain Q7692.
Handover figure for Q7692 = 1.16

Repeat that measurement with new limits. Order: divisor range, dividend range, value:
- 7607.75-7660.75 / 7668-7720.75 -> 1.04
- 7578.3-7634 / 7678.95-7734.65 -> 1.11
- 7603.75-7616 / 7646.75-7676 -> 1.25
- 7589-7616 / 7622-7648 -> 1.10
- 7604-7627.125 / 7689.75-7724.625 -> 1.17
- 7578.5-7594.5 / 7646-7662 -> 1.15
